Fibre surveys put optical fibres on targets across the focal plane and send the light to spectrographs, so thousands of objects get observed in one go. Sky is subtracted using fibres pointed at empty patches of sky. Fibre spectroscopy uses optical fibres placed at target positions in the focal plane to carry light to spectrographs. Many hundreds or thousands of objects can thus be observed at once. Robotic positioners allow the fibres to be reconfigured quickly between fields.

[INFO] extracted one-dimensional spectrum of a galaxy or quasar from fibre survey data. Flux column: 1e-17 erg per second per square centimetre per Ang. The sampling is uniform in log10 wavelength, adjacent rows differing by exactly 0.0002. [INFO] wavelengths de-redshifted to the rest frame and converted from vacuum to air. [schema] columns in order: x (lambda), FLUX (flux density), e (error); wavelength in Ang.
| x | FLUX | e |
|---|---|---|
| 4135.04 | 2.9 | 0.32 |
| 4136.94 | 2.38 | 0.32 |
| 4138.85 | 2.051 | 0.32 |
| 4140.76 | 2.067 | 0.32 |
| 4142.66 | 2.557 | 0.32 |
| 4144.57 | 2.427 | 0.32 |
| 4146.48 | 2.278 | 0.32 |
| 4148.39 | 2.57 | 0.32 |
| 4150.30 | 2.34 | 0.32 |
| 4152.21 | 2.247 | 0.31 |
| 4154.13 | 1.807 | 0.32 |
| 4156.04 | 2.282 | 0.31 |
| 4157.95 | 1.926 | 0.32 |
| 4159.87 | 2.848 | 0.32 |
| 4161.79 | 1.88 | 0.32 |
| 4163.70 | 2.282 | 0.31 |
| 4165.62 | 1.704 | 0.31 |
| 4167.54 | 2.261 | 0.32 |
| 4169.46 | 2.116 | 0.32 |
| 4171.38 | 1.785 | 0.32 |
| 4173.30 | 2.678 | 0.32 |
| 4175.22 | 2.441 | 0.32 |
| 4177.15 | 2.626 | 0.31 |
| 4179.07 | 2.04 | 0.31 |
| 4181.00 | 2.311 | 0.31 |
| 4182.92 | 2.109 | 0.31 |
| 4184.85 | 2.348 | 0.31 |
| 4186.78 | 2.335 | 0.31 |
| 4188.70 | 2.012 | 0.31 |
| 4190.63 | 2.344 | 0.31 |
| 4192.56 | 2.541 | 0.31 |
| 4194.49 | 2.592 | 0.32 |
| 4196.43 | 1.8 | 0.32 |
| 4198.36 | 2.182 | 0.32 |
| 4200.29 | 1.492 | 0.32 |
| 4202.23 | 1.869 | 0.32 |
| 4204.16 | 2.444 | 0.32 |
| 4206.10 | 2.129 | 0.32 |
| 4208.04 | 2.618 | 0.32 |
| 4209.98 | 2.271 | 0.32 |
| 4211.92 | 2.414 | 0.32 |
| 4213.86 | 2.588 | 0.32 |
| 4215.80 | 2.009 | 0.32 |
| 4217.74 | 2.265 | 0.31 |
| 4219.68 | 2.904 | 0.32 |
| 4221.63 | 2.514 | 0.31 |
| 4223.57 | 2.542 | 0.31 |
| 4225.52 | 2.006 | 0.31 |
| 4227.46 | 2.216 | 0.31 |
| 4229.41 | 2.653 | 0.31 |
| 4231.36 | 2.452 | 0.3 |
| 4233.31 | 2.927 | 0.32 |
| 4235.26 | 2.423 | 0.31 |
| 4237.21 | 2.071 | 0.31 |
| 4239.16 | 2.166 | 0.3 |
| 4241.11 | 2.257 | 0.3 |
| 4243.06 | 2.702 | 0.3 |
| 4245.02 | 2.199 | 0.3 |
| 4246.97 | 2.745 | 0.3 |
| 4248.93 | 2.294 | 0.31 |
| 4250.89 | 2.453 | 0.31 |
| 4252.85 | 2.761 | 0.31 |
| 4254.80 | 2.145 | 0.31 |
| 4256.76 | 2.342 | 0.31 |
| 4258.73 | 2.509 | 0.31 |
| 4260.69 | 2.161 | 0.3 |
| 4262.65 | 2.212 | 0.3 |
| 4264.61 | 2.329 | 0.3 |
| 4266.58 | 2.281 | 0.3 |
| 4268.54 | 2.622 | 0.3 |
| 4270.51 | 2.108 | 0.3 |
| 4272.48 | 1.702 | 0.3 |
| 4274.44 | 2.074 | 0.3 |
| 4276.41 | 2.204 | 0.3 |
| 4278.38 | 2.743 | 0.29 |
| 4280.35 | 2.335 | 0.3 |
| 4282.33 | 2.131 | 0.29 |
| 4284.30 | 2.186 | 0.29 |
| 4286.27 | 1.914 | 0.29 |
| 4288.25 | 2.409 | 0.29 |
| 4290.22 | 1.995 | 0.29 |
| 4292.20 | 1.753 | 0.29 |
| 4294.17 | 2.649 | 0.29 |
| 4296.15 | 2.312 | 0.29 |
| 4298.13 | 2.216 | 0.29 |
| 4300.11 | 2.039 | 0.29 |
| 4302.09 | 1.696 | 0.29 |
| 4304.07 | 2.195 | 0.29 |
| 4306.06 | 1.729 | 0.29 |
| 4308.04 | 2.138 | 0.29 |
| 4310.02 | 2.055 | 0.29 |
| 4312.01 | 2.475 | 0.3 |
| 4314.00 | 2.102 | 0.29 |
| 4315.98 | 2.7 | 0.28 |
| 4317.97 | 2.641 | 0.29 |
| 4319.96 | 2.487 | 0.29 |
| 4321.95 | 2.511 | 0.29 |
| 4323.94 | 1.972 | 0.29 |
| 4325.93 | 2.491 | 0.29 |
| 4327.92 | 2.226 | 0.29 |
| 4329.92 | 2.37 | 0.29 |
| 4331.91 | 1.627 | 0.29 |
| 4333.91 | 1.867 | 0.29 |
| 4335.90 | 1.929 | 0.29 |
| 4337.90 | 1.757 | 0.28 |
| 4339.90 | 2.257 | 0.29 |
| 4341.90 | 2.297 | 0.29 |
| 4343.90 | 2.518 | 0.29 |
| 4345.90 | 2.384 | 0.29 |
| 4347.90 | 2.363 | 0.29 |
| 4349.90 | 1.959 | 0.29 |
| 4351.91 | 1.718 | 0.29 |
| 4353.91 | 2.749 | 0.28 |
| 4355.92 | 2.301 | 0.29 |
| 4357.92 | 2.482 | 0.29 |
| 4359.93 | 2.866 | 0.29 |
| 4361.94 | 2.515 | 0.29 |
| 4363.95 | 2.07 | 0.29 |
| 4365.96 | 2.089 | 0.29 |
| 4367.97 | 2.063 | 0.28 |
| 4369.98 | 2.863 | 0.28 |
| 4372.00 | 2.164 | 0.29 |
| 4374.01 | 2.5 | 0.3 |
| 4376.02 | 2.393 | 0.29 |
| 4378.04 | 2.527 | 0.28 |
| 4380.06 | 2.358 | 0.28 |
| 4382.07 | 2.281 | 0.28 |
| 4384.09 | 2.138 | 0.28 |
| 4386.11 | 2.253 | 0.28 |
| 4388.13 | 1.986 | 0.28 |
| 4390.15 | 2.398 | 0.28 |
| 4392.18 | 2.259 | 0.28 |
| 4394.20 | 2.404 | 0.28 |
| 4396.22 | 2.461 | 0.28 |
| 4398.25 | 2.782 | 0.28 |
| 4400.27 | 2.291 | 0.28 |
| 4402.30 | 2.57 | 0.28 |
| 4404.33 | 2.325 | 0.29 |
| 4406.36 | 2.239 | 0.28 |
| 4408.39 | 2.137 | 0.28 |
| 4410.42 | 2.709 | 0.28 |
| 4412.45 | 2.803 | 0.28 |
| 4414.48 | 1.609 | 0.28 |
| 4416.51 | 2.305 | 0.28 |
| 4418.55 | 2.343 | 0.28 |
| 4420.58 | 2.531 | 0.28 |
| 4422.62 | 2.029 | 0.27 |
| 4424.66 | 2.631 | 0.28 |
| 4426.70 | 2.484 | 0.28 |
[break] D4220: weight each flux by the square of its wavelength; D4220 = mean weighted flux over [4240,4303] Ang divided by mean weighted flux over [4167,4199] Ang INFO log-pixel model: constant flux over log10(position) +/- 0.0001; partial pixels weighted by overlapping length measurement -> 1.0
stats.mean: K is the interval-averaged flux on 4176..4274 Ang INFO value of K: 2.32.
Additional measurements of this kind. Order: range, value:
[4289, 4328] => 2.22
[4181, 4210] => 2.21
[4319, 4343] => 2.15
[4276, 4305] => 2.18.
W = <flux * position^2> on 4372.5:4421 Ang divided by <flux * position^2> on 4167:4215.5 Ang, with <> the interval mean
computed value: 1.15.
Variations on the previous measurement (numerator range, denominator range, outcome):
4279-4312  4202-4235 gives 0.91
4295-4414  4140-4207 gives 1.12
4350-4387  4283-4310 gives 1.16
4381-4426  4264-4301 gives 1.12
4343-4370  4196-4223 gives 1.10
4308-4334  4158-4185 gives 1.10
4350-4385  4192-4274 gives 1.07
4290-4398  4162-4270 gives 1.04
